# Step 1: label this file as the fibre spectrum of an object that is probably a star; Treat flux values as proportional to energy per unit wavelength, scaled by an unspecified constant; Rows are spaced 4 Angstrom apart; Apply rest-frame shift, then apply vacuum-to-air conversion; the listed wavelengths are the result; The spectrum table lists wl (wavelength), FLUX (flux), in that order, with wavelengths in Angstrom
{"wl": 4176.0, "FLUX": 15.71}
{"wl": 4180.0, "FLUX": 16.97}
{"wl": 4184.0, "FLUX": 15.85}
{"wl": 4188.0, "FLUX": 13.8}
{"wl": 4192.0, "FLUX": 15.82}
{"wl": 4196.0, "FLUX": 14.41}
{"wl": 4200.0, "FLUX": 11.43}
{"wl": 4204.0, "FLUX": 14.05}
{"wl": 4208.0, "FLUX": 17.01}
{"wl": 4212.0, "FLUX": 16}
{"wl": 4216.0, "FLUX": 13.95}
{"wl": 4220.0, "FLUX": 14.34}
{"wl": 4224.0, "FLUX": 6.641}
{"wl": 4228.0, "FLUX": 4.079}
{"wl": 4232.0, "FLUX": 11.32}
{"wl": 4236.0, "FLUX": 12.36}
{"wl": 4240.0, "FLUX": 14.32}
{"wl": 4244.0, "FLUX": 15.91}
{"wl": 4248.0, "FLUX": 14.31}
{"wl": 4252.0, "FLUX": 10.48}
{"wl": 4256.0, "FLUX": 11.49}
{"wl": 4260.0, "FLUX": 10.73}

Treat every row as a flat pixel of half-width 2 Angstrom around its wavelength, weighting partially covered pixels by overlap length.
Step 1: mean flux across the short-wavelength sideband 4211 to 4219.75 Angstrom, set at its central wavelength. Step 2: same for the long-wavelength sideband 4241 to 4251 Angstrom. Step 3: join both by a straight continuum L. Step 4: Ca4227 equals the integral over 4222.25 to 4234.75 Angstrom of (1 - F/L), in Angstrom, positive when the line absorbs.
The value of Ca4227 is 6.0 Angstrom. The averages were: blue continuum 14.7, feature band 7.66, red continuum 14.6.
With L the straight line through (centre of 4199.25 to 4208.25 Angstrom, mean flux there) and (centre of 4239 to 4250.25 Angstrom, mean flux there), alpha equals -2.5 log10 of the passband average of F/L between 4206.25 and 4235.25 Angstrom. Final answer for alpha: 0.20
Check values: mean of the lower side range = 14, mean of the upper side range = 14.8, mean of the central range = 11.9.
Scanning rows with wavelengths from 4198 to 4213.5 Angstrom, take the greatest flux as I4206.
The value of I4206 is 17.01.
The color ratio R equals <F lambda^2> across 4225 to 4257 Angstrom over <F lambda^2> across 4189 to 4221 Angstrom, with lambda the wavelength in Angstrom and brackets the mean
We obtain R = 0.8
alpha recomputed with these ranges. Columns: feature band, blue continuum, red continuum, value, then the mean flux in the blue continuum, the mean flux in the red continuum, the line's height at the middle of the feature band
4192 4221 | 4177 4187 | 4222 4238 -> -0.20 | 16.1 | 8.6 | 12.3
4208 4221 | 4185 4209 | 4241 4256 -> -0.08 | 14.4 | 13.3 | 14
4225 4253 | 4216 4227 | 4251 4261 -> -0.09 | 10.5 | 11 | 10.8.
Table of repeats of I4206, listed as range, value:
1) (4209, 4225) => 16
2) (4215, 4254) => 15.91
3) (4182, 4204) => 15.85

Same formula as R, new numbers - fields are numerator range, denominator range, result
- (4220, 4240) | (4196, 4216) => 0.68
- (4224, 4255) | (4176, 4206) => 0.80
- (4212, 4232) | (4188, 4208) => 0.75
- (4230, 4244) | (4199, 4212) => 0.91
